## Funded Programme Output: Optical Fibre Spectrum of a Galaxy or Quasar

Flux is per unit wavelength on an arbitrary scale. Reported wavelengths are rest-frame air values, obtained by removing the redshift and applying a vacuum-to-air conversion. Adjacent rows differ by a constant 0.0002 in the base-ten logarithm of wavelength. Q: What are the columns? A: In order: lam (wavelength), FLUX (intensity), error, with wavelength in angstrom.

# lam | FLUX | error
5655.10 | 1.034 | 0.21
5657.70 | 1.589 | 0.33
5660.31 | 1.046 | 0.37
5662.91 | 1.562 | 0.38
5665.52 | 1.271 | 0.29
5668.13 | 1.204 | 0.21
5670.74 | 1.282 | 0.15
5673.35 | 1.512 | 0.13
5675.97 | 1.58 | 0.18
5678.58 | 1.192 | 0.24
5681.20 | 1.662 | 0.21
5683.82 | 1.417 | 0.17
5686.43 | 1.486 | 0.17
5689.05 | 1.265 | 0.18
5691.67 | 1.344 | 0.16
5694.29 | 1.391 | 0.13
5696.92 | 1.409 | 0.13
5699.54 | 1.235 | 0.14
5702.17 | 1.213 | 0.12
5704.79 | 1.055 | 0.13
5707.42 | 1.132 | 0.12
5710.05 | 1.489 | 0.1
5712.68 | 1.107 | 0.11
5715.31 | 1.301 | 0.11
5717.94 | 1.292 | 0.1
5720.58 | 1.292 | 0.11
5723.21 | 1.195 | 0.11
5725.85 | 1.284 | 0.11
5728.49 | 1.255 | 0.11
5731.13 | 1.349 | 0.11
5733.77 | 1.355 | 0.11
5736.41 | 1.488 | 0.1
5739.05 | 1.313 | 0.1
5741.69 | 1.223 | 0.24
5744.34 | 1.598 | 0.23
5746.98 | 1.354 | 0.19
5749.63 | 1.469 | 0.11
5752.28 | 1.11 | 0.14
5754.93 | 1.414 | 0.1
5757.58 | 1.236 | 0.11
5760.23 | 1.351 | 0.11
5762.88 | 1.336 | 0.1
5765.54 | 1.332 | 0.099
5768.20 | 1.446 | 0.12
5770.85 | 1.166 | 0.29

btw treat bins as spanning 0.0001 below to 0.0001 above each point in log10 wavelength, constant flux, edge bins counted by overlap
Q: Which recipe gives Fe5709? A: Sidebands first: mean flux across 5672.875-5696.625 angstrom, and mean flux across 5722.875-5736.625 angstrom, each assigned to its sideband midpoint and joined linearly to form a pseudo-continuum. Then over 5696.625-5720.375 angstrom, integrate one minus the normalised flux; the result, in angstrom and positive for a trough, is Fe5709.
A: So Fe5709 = 2.1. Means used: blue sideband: 1.42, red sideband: 1.32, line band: 1.24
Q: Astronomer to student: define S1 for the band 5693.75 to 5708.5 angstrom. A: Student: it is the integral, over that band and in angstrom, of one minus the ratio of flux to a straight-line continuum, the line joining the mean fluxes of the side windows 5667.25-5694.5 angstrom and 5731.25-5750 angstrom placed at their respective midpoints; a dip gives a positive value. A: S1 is 1.72 angstrom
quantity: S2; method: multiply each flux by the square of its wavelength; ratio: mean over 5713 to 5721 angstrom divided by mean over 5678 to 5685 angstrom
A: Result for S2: 0.89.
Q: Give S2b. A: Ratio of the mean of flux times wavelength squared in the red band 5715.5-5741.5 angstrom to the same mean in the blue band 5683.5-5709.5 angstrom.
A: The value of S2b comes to 1.02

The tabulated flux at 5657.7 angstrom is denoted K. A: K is 1.589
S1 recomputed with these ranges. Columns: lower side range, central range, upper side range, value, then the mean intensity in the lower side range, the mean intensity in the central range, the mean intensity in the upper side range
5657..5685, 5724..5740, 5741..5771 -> 0.2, 1.39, 1.34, 1.35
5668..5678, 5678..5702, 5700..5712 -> -1.3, 1.4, 1.38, 1.22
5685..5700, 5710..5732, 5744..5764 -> 1.4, 1.36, 1.27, 1.35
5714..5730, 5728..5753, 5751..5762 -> -1.6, 1.27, 1.36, 1.28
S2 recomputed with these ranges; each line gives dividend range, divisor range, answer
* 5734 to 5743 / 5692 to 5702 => 1.03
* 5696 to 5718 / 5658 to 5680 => 0.94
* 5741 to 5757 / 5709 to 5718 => 1.07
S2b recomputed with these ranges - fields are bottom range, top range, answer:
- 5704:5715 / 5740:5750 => 1.17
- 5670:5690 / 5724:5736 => 0.94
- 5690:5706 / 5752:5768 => 1.06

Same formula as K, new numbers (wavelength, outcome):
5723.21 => 1.195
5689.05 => 1.265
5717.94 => 1.292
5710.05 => 1.489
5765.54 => 1.332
